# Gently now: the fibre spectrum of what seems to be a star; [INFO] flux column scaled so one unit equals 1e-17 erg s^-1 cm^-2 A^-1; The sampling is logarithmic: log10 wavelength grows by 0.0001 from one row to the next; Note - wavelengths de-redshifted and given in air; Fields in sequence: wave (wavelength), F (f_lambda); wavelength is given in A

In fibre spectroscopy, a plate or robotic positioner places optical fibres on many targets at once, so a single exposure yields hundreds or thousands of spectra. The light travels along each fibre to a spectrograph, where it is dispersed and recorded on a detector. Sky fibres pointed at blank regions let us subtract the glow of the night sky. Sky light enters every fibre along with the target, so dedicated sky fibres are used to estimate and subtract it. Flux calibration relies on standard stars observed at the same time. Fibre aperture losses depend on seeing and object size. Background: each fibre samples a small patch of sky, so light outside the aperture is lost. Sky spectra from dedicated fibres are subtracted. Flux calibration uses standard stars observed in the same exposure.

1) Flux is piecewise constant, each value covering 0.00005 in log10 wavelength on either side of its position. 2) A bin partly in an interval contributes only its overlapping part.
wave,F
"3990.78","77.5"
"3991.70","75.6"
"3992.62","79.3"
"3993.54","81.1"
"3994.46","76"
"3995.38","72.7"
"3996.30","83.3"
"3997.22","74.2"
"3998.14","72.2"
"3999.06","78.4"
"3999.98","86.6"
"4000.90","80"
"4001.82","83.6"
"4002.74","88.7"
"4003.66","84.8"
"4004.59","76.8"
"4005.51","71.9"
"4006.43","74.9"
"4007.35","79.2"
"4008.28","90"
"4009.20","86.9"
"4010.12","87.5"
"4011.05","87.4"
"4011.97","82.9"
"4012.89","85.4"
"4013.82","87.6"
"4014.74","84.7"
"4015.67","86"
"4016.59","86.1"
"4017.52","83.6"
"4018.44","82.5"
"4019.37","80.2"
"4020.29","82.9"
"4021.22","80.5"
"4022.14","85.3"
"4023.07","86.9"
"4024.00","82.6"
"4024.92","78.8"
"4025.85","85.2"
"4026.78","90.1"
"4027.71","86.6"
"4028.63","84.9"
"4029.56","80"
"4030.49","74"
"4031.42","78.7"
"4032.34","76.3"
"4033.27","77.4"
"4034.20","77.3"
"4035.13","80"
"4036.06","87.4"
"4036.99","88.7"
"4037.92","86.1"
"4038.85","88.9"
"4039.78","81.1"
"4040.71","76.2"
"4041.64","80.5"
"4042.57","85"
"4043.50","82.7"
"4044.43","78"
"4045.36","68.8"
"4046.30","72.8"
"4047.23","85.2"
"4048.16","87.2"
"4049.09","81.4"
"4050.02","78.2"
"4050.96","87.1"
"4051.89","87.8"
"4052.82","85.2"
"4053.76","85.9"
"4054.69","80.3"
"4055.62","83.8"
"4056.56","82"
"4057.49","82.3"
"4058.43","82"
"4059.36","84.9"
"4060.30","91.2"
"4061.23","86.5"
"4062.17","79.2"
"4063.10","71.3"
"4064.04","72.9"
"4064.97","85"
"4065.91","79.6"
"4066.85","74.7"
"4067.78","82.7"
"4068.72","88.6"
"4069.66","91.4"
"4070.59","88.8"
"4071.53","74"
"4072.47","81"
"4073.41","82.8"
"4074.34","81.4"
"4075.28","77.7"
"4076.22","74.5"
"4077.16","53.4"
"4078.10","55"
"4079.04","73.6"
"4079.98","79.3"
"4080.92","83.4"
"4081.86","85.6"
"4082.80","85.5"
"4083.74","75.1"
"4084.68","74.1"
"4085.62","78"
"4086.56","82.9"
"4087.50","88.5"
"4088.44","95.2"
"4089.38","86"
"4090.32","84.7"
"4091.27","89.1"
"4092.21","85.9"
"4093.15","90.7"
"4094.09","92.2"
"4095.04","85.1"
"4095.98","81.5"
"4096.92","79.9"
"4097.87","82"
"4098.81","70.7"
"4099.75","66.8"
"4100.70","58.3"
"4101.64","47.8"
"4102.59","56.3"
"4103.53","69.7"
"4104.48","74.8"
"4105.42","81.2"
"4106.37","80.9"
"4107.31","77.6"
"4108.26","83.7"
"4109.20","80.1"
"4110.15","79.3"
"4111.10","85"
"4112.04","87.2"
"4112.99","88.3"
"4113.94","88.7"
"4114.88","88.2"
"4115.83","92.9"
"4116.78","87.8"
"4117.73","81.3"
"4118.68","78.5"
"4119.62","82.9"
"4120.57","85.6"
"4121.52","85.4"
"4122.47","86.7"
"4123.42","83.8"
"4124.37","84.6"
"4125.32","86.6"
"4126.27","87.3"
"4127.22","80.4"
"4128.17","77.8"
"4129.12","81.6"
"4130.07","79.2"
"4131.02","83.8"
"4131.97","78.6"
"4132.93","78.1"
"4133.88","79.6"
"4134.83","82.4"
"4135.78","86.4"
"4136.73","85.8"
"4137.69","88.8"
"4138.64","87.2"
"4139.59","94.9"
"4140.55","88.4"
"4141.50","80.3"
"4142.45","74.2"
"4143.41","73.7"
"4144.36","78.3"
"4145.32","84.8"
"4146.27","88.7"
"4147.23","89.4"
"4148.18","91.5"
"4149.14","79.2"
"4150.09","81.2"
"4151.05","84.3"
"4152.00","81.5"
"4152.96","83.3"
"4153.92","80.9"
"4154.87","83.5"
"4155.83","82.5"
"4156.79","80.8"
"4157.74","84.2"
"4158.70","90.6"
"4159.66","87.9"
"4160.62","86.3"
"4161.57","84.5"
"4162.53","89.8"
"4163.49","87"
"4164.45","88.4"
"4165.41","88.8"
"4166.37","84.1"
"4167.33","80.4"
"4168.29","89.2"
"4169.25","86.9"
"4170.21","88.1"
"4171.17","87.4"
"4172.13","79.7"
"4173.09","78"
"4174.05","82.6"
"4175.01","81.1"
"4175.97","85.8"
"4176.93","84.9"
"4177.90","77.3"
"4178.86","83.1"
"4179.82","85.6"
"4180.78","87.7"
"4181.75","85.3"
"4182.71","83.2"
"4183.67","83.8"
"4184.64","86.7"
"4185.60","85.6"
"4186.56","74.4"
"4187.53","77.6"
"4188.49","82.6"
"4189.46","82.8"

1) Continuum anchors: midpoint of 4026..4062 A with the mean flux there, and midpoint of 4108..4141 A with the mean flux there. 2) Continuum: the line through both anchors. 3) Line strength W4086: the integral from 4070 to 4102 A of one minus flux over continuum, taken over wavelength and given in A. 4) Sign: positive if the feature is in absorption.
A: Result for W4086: 1.8 A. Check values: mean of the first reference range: 82.4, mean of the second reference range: 84.5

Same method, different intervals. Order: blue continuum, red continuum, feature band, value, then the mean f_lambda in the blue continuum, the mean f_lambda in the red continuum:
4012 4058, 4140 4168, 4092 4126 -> 1.2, 82.6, 84.1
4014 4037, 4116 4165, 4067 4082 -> 0.9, 82.6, 84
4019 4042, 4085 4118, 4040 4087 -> 0.8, 82.3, 80.8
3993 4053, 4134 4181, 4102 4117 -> 0.5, 82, 84.5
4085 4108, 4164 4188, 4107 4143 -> -1.6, 78.6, 83.8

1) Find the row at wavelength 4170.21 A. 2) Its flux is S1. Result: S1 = 88.1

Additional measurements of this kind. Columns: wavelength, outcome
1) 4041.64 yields 80.5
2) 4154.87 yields 83.5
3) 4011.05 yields 87.4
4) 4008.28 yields 90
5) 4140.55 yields 88.4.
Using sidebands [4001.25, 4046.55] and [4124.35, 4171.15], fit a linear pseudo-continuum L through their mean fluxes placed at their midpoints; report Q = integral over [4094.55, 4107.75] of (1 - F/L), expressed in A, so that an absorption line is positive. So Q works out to 1.8 A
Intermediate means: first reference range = 82.4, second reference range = 84.2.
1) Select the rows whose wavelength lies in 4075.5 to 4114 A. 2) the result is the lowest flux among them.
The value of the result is 47.8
